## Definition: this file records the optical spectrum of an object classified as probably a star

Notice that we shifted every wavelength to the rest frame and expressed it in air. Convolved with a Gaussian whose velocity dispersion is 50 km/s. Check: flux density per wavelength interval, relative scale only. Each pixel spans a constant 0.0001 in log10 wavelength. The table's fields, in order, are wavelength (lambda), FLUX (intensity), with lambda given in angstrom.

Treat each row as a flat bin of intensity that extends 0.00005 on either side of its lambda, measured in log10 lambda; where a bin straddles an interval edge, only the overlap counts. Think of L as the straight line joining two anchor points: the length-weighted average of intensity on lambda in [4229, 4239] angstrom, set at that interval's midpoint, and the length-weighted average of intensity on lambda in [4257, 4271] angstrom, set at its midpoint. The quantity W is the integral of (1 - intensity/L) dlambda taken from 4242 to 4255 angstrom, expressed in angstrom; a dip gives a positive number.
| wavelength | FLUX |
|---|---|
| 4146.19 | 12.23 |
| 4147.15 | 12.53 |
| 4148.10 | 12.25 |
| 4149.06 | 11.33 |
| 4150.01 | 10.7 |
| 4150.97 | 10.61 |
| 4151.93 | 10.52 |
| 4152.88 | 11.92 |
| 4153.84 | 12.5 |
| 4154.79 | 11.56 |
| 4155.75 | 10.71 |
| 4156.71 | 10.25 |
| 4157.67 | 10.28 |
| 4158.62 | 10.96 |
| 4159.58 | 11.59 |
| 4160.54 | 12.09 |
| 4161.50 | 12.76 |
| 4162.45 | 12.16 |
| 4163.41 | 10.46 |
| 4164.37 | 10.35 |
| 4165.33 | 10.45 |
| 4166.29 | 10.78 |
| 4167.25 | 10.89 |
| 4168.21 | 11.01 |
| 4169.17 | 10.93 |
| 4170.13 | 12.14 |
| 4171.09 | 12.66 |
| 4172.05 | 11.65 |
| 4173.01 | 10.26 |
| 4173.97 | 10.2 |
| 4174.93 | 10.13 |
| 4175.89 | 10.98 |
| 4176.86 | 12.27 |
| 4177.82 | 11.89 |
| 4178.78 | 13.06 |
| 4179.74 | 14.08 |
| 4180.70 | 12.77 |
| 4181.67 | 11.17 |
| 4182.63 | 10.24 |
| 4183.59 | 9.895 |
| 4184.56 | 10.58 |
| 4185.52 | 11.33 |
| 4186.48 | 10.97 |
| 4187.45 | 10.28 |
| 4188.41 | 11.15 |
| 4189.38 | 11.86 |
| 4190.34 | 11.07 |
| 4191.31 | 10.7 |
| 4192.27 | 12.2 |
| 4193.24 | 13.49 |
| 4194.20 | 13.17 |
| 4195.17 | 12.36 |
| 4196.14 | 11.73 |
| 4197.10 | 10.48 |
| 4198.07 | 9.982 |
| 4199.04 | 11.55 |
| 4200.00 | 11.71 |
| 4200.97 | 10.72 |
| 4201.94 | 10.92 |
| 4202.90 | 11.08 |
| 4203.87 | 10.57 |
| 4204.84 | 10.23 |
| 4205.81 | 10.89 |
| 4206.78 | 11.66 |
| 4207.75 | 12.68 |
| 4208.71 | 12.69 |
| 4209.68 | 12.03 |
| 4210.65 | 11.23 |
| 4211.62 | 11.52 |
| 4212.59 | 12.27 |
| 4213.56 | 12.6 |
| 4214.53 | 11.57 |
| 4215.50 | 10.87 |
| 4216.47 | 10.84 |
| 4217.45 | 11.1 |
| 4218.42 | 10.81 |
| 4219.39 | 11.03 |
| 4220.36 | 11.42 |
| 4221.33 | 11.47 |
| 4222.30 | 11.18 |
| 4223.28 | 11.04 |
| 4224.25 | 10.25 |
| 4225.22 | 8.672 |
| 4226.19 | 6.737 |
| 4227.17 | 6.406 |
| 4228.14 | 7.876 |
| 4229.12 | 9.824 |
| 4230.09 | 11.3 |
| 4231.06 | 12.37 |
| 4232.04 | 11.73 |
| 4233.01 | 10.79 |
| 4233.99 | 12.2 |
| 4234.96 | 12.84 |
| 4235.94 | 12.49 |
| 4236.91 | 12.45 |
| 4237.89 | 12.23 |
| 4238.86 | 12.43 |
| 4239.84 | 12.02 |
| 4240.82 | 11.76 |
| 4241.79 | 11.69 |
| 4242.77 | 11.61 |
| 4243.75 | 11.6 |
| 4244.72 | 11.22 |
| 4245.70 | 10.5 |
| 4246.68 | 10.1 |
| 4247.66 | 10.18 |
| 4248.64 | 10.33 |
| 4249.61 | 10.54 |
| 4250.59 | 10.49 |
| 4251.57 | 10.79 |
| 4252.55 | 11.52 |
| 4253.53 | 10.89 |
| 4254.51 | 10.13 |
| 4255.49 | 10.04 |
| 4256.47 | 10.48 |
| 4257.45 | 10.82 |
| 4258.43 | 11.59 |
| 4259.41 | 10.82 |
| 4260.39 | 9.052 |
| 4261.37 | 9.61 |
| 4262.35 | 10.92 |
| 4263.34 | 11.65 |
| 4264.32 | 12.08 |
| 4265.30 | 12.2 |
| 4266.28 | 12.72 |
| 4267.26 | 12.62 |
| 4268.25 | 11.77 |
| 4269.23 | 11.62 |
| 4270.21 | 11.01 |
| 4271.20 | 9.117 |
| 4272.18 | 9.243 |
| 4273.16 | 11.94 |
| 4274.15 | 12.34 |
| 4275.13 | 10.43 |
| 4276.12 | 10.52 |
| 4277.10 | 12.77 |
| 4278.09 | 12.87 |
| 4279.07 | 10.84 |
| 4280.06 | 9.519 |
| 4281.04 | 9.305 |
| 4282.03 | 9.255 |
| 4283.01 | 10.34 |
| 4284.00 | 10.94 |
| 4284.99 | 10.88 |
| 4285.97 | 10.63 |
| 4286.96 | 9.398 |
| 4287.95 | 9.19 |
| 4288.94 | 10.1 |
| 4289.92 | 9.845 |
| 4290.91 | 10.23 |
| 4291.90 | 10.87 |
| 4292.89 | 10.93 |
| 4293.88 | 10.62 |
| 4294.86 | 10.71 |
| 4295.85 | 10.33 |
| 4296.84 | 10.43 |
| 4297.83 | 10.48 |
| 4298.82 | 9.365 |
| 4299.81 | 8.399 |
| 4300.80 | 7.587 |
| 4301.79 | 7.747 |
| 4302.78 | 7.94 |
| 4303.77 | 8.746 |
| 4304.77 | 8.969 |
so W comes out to 0.9 angstrom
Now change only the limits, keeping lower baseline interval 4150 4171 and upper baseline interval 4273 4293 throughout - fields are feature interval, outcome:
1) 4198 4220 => -0.8 angstrom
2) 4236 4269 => -1.4 angstrom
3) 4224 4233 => 1.1 angstrom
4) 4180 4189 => 0.1 angstrom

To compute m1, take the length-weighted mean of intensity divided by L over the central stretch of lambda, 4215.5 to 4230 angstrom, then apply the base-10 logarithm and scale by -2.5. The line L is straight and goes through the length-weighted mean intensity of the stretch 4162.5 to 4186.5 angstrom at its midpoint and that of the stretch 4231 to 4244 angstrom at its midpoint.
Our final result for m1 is 0.19 mag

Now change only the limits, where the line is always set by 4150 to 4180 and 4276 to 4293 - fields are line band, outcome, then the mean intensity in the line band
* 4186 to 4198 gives -0.04 mag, 11.6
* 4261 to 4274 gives -0.07 mag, 11.3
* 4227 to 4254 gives -0.04 mag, 11.1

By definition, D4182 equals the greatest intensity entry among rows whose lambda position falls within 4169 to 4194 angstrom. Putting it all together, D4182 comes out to 14.08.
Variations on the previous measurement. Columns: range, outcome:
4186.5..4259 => 13.49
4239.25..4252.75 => 12.02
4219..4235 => 12.84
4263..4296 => 12.87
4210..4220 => 12.6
